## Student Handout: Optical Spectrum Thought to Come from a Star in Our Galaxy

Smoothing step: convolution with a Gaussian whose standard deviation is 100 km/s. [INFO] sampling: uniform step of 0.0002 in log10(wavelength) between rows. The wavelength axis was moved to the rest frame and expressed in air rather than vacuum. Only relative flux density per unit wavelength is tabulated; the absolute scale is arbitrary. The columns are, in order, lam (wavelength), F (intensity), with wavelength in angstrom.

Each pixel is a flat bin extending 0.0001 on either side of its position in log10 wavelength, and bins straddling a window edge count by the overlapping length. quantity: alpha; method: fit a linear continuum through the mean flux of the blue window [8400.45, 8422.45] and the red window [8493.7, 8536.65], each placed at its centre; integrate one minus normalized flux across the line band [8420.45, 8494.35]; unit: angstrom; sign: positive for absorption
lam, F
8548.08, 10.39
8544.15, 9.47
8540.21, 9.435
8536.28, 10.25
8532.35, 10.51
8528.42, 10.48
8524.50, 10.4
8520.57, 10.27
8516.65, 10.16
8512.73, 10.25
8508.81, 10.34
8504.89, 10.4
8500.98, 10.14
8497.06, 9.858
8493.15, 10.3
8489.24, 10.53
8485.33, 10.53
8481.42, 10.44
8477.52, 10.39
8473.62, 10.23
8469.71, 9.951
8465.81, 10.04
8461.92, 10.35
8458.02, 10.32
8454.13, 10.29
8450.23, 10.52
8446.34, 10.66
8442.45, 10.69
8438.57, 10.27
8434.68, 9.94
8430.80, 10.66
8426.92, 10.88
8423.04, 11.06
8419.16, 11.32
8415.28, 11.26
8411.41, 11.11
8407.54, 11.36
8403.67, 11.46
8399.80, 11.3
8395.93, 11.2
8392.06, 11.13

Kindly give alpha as 2.8 angstrom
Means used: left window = 11.3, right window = 10.3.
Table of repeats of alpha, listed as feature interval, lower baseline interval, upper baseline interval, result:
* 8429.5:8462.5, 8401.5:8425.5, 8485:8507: 1.4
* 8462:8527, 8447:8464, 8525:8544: -0.1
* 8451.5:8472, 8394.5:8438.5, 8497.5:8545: 0.9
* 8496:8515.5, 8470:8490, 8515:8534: 0.3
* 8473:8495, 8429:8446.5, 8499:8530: -0.1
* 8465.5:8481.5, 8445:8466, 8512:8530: 0.3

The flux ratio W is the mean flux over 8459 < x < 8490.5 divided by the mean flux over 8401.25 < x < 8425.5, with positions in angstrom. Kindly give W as 0.9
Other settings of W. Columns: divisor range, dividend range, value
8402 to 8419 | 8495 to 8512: 0.90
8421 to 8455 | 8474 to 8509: 0.98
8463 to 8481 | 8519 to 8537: 1.02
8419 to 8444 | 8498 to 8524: 0.96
